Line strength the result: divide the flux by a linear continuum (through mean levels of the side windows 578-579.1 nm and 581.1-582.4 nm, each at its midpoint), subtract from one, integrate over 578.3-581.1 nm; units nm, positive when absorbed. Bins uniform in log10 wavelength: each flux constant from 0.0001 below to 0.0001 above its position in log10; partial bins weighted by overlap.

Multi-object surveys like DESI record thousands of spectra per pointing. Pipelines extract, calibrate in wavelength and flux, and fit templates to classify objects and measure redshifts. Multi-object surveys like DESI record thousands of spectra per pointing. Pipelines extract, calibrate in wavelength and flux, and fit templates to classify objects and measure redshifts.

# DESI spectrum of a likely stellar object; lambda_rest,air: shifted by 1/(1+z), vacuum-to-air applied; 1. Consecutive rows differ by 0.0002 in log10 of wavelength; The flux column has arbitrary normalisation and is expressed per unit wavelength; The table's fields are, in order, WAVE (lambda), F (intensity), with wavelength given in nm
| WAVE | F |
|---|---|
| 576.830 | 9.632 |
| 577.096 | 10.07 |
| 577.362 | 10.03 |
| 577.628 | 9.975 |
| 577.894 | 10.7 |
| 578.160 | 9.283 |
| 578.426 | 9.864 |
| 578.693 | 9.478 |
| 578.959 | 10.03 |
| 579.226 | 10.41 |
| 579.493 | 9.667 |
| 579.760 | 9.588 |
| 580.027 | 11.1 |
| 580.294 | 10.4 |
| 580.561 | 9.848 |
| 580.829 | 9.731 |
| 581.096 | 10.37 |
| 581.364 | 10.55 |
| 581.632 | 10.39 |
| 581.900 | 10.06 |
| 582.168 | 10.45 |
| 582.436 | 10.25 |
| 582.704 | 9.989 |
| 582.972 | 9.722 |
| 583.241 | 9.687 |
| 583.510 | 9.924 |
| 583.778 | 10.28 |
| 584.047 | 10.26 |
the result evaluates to -0.03 nm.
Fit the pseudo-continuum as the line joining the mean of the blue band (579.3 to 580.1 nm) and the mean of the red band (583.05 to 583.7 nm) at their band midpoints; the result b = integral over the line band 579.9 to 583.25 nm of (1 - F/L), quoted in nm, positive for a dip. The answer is -0.09 nm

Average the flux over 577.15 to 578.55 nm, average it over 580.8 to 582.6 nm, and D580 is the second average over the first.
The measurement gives 1.0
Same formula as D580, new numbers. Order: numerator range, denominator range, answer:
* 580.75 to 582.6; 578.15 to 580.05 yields 1.04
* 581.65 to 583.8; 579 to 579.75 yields 1.01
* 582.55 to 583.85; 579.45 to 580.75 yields 0.98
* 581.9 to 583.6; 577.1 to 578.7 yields 1.01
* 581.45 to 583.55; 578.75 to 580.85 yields 1.00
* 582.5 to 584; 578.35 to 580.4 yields 0.99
